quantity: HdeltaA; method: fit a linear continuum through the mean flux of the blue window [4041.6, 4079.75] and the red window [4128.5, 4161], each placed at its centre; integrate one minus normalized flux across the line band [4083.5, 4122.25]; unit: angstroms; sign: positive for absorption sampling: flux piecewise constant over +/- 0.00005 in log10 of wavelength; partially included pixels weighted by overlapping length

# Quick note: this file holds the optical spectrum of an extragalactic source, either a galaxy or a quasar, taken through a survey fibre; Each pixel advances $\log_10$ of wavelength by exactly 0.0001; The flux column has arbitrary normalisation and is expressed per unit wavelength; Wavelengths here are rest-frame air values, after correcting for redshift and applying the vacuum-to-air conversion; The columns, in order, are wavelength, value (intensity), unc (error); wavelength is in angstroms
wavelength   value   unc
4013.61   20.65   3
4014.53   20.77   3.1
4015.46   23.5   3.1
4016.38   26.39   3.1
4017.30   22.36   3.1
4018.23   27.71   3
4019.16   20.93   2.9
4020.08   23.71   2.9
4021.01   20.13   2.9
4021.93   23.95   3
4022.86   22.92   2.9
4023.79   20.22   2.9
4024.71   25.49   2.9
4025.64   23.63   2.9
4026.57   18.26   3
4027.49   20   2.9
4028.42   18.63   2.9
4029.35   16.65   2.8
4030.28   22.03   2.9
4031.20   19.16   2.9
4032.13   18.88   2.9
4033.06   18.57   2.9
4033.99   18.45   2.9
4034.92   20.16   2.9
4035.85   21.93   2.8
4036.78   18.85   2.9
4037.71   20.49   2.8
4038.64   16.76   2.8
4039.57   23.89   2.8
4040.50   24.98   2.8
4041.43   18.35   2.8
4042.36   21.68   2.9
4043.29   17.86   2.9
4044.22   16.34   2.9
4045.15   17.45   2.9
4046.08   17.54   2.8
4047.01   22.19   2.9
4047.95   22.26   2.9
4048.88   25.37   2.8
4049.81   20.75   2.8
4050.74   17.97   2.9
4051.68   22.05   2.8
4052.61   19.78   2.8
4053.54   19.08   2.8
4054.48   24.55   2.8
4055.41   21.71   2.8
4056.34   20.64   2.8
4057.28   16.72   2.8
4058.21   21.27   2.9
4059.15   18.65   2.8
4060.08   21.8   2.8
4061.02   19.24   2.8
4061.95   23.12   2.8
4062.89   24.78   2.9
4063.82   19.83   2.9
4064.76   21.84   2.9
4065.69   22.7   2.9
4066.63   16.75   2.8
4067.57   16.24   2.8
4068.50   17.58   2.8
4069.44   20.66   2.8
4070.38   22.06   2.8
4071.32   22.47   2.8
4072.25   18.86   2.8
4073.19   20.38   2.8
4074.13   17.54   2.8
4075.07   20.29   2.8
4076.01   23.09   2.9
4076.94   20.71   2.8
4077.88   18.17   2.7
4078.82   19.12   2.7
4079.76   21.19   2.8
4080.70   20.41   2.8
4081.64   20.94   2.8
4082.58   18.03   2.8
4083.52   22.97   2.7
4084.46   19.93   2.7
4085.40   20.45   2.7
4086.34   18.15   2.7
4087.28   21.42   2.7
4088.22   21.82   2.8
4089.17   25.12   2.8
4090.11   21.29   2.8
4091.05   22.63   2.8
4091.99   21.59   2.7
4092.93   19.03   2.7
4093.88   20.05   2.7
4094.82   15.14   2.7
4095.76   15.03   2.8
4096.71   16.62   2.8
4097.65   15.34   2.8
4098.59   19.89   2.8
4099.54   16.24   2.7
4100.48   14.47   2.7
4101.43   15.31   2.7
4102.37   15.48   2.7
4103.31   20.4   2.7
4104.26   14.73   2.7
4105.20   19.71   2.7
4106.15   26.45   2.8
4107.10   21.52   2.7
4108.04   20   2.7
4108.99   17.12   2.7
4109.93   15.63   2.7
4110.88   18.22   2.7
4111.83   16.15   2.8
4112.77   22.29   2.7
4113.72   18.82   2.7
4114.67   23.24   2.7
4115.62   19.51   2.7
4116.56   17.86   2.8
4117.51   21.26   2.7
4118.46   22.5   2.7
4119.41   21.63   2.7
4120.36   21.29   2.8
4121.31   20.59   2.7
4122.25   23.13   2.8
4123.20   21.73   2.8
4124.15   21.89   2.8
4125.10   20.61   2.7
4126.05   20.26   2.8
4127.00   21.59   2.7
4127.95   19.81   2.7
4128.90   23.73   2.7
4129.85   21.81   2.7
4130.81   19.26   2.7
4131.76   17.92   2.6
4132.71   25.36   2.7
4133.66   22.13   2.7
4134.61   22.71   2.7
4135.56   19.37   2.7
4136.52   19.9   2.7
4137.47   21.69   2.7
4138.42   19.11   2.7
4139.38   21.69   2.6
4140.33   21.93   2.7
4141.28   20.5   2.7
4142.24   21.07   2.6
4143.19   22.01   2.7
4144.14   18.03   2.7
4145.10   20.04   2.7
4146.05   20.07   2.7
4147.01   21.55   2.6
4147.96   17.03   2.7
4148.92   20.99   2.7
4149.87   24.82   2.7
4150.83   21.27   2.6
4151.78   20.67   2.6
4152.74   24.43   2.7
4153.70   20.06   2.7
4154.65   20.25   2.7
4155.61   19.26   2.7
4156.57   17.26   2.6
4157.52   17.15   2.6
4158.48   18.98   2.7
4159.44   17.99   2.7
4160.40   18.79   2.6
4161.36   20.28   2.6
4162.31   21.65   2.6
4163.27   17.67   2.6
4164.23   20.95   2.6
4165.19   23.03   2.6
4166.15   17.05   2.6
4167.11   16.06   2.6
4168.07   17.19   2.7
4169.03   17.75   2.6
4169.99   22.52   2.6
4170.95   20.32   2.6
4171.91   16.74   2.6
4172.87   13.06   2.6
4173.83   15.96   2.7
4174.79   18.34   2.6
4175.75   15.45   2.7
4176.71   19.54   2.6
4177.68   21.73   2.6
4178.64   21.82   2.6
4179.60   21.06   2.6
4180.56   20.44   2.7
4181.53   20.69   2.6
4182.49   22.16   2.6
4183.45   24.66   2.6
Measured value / 1.8 angstroms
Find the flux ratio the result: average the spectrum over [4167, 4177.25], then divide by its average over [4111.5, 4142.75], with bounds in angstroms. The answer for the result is 0.84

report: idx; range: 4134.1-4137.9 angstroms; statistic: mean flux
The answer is 20.9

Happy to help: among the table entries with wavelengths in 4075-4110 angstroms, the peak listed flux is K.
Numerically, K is 26.45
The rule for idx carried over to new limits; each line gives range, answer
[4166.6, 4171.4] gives 18.7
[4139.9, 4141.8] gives 21.2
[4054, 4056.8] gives 22.3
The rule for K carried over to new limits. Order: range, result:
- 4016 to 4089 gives 27.71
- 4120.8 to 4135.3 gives 25.36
